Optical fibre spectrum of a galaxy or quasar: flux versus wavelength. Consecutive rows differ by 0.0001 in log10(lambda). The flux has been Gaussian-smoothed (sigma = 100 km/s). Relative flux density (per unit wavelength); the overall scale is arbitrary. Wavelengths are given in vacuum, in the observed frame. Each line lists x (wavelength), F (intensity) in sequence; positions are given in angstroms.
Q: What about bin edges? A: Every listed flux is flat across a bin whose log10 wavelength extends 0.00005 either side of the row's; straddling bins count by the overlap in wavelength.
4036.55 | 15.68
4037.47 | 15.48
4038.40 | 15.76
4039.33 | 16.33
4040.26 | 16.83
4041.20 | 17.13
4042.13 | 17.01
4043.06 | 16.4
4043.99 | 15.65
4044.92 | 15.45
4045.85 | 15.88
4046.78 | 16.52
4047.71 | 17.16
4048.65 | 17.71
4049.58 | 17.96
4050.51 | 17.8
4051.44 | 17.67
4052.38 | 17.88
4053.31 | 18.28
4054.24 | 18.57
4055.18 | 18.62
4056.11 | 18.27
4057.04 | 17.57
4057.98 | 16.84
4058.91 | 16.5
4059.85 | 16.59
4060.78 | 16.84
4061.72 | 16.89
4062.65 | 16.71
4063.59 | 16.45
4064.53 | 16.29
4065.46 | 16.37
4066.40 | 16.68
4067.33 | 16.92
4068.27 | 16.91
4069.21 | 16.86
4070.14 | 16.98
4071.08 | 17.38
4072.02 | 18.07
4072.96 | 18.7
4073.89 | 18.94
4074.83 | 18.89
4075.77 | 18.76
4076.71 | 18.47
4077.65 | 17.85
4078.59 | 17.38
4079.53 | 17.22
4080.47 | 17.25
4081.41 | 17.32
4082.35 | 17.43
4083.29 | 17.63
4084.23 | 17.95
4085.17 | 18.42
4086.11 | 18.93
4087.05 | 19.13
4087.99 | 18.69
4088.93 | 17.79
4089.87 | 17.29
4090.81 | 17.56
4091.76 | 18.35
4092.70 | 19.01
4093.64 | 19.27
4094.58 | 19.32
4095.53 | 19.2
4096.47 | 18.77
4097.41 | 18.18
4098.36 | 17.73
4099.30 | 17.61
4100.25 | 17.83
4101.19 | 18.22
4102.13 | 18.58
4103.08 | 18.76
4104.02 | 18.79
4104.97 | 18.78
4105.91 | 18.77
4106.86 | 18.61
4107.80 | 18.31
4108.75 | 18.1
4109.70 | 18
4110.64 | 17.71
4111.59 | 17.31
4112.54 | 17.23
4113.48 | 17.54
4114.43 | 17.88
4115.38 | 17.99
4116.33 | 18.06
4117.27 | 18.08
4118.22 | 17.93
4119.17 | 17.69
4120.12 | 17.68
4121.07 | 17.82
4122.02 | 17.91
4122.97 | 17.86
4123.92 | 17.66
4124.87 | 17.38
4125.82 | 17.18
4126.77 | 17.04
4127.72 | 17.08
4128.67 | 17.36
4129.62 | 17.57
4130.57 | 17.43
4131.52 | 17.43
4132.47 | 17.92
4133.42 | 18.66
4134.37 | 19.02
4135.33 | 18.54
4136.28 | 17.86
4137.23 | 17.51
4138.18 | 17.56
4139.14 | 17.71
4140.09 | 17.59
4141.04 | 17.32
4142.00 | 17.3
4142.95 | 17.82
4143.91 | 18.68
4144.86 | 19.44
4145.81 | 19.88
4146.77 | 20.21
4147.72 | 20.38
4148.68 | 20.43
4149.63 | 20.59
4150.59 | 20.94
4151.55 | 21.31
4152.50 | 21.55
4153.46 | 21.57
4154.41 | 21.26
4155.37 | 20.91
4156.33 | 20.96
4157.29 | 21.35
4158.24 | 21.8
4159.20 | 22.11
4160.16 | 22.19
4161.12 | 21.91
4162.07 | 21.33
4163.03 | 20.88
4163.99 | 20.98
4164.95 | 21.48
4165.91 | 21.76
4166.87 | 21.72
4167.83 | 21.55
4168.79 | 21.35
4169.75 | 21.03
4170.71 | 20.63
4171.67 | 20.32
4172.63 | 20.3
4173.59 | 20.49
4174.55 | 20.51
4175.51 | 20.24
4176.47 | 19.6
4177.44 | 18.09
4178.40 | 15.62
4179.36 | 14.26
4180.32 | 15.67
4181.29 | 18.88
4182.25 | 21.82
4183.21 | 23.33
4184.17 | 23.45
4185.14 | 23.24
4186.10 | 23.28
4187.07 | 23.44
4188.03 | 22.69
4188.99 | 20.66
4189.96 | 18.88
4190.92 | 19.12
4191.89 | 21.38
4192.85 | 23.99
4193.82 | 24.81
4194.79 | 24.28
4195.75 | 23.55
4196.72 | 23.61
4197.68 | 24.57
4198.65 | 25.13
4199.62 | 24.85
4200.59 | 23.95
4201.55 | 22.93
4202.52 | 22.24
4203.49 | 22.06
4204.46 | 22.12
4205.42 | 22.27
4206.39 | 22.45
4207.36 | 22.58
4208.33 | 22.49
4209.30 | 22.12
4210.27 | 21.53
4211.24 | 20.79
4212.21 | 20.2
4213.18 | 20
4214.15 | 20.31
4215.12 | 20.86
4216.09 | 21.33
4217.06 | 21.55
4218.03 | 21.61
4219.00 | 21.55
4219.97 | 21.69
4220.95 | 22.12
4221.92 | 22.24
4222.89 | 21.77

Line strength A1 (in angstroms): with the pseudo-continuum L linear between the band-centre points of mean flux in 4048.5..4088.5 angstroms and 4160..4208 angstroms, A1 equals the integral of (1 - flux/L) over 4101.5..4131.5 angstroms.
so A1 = 2.2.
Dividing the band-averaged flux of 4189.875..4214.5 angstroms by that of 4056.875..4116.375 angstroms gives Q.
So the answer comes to 1.26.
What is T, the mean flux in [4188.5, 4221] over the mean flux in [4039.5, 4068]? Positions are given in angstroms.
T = 1.3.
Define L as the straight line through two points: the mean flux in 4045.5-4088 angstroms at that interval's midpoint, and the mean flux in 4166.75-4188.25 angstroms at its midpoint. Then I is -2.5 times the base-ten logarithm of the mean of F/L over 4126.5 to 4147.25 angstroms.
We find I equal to 0.08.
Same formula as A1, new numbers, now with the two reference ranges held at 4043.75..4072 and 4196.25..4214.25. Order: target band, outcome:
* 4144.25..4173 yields -0.4 angstroms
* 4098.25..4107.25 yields 0.2 angstroms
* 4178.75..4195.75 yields 0.3 angstroms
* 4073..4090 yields -0.1 angstroms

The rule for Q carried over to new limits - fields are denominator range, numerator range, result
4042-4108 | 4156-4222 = 1.21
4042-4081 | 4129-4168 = 1.15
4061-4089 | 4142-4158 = 1.16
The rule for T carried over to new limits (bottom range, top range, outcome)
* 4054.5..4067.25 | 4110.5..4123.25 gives 1.04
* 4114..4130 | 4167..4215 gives 1.22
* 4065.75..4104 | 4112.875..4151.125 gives 1.01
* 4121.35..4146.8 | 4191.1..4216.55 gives 1.26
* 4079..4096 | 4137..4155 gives 1.07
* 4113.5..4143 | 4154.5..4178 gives 1.18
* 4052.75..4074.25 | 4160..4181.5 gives 1.16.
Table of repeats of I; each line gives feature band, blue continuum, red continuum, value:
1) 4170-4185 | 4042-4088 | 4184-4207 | 0.13 mag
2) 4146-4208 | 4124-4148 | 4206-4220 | -0.09 mag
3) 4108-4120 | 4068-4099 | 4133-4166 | 0.07 mag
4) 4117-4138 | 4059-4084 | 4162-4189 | 0.08 mag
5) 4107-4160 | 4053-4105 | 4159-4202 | 0.06 mag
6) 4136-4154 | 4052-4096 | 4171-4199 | 0.04 mag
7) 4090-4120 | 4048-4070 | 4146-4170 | 0.05 mag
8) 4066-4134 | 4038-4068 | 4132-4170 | 0.03 mag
